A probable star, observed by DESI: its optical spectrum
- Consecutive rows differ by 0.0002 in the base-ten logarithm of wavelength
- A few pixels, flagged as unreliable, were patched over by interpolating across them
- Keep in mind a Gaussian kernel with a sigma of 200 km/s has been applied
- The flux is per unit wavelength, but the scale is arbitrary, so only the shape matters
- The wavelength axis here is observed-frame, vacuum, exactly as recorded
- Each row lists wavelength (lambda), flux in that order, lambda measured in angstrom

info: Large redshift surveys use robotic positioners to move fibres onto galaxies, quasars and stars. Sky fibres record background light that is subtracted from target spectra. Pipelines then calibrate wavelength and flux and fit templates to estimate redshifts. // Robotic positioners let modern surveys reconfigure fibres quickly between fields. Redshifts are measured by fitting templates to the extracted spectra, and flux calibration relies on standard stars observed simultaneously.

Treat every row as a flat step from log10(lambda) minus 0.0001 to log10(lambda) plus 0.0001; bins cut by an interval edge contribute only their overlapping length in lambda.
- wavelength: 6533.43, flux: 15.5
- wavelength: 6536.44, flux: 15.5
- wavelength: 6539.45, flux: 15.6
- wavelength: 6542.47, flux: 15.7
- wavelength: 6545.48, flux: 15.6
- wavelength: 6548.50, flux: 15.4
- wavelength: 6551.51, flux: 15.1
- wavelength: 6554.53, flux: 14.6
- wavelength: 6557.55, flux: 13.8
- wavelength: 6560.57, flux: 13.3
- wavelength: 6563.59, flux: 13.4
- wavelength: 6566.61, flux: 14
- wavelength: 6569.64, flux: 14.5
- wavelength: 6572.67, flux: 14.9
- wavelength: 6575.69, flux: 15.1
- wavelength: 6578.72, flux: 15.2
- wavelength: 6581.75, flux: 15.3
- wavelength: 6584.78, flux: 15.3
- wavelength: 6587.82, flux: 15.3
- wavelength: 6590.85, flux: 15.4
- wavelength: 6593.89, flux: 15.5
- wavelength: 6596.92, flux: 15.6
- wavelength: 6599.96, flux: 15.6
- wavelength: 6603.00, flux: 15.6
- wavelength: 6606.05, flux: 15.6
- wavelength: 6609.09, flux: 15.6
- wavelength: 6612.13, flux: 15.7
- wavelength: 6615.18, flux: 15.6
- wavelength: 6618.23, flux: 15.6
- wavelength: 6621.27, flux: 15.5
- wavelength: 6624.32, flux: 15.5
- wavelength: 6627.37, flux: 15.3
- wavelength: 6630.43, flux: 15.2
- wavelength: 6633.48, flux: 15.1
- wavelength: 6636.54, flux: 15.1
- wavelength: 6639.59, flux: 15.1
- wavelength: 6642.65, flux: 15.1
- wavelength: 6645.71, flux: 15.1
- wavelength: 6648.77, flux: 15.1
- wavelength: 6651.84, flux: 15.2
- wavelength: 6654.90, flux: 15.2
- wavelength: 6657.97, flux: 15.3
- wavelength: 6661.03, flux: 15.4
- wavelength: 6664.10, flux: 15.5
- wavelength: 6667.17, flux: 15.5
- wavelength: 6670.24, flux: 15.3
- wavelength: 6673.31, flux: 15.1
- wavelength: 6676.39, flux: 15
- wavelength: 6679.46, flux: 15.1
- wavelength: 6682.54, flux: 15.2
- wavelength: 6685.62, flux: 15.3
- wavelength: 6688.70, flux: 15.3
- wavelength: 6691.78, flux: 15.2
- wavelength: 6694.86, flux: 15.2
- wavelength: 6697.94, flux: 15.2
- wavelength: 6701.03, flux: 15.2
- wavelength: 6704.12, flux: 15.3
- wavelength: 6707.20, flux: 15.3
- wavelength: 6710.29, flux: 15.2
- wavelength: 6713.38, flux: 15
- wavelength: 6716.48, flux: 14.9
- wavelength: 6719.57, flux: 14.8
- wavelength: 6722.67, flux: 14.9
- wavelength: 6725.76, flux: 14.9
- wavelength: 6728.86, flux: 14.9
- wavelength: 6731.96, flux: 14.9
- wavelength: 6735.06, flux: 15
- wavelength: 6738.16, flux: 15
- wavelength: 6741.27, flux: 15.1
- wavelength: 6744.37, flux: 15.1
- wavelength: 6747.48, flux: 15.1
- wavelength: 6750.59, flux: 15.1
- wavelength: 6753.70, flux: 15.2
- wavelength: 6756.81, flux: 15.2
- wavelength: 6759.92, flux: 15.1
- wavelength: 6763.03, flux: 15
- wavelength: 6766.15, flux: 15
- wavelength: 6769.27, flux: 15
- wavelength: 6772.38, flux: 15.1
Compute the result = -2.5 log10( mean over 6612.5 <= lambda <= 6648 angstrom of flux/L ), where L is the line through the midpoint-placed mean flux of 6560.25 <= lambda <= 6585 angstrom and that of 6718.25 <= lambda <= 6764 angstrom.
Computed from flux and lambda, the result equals -0.04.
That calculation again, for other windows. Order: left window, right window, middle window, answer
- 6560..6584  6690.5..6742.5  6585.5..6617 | -0.065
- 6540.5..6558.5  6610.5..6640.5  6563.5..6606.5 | 0.007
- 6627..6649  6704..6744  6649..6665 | -0.013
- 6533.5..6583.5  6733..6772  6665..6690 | -0.018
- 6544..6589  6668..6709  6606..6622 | -0.050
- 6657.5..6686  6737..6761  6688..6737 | 0.008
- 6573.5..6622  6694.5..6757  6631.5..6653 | 0.015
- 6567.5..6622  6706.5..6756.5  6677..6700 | -0.005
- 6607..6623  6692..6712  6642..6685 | 0.012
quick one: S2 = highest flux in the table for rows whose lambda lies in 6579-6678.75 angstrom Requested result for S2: 15.7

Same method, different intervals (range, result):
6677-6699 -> 15.3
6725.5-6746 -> 15.1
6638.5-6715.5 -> 15.5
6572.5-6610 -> 15.6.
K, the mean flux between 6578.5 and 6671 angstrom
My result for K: 15.4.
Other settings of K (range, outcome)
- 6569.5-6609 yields 15.3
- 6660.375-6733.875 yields 15.1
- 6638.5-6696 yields 15.2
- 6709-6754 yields 15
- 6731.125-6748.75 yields 15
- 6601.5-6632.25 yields 15.5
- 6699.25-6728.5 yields 15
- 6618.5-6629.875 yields 15.4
